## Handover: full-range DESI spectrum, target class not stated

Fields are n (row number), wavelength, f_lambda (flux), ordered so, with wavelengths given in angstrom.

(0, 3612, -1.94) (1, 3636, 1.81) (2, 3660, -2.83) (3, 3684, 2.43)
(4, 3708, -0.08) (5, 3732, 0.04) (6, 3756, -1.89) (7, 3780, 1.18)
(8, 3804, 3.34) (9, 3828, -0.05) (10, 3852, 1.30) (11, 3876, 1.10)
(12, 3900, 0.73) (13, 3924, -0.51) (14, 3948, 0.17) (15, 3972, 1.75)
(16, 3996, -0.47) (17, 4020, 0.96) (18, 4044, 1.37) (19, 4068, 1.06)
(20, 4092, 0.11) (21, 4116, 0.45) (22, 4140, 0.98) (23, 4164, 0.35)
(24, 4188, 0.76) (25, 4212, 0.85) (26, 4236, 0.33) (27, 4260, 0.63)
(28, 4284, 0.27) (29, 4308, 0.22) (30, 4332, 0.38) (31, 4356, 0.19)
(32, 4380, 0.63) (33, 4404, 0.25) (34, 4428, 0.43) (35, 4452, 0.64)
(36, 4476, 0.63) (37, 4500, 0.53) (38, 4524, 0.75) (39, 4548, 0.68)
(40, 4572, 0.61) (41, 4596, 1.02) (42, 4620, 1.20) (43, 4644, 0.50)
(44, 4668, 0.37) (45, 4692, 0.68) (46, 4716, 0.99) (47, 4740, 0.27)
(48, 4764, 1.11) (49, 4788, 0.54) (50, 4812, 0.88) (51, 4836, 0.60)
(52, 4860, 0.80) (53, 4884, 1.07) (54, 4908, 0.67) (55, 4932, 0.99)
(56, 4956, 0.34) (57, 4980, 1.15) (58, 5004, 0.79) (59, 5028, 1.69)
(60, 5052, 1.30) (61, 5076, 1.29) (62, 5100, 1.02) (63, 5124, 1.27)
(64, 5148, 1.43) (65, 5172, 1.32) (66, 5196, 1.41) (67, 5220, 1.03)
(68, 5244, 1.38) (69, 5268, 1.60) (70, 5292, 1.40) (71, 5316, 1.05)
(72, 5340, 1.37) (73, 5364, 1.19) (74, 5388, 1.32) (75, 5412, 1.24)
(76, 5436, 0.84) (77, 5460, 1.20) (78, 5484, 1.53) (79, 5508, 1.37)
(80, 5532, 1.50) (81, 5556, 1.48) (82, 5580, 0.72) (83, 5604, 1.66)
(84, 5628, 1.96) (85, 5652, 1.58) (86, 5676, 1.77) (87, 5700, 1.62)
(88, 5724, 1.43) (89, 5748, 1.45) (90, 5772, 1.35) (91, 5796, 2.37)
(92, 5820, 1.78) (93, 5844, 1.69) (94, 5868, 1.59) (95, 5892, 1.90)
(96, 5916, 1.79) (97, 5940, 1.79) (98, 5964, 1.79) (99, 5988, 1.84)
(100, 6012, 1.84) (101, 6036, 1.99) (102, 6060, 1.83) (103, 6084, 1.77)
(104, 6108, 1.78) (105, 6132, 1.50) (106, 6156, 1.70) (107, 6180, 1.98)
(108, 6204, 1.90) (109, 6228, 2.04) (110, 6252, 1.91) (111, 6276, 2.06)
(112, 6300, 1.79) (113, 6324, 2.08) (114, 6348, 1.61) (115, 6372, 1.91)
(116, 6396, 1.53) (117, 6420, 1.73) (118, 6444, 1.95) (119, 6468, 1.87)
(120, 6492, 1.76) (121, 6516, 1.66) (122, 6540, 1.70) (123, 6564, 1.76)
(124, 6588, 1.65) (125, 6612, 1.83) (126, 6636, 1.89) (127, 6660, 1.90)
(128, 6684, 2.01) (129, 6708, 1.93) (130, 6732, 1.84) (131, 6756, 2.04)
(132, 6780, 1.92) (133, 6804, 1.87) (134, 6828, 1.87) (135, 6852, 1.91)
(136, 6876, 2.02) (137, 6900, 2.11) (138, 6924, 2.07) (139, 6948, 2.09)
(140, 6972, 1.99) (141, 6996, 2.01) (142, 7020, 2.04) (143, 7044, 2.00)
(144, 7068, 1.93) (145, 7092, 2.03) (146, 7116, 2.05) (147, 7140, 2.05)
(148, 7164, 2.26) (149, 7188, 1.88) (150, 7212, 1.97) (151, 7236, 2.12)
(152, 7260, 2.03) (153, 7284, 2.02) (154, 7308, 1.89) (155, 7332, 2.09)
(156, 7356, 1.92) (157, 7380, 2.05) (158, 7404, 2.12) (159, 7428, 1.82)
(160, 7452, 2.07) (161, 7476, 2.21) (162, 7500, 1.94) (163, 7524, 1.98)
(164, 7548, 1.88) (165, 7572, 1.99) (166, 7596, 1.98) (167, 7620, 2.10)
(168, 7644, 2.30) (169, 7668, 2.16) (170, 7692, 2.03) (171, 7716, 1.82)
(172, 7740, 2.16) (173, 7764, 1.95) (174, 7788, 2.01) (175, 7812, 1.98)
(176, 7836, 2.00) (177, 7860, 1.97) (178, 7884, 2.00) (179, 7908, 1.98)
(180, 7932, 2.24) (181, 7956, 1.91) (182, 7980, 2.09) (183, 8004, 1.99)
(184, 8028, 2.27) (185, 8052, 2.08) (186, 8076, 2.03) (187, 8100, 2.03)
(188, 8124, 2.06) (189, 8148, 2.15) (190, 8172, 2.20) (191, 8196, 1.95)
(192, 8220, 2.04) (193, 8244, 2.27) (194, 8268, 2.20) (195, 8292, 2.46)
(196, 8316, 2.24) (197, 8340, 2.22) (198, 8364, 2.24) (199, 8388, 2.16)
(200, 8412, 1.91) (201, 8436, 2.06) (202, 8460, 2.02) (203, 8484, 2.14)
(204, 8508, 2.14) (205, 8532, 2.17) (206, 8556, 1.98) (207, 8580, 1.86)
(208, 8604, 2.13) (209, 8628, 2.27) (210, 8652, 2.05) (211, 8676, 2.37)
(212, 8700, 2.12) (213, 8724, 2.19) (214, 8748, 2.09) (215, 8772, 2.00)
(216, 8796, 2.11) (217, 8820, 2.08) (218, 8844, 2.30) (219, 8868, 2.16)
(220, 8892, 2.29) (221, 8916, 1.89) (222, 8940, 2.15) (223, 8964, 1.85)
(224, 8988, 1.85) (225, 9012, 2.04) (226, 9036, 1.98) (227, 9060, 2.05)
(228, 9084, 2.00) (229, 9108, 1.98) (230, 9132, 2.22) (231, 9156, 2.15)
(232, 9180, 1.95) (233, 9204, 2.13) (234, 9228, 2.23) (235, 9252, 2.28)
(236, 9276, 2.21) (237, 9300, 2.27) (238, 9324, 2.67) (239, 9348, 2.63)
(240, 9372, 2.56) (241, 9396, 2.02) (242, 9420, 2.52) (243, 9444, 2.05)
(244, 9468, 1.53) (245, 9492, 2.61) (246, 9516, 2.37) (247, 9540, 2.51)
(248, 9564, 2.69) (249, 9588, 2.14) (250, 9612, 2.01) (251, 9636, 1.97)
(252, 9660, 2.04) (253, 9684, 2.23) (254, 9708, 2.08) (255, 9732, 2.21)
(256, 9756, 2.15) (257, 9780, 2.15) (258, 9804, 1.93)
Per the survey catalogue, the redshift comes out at 0.26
